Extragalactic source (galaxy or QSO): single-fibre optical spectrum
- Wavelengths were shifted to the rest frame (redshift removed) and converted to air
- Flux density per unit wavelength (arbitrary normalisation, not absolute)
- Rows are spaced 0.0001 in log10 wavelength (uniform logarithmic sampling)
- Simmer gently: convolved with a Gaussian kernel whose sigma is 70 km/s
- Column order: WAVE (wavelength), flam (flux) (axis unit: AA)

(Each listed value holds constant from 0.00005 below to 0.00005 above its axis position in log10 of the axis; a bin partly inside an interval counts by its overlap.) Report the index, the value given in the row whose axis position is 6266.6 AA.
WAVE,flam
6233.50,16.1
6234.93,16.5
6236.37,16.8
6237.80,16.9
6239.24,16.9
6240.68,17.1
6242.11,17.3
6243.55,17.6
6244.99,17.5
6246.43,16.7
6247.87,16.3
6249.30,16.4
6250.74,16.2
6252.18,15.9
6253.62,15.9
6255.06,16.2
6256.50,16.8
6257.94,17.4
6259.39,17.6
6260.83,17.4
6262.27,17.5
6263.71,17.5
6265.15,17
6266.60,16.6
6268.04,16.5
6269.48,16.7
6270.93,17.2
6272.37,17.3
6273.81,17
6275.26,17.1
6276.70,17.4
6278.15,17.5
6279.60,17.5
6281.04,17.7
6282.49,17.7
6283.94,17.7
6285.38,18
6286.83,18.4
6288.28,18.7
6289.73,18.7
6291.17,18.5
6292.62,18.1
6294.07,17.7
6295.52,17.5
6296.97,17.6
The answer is 16.6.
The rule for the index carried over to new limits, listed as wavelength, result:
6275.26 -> 17.1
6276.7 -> 17.4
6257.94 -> 17.4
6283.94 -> 17.7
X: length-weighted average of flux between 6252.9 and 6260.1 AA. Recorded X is 16.8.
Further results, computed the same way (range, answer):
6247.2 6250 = 16.4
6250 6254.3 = 16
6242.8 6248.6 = 17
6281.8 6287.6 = 18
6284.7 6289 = 18.3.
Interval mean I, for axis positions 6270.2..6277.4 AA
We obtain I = 17.2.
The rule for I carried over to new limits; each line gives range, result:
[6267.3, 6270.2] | 16.6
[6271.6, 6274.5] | 17.2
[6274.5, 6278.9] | 17.3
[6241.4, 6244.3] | 17.4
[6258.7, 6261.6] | 17.5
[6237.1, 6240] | 16.9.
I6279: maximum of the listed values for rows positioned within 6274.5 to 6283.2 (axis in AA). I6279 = 17.7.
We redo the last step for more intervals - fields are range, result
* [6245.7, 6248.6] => 16.7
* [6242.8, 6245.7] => 17.6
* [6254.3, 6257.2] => 16.8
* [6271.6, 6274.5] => 17.3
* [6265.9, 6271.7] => 17.2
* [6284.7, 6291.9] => 18.7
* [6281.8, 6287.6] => 18.4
